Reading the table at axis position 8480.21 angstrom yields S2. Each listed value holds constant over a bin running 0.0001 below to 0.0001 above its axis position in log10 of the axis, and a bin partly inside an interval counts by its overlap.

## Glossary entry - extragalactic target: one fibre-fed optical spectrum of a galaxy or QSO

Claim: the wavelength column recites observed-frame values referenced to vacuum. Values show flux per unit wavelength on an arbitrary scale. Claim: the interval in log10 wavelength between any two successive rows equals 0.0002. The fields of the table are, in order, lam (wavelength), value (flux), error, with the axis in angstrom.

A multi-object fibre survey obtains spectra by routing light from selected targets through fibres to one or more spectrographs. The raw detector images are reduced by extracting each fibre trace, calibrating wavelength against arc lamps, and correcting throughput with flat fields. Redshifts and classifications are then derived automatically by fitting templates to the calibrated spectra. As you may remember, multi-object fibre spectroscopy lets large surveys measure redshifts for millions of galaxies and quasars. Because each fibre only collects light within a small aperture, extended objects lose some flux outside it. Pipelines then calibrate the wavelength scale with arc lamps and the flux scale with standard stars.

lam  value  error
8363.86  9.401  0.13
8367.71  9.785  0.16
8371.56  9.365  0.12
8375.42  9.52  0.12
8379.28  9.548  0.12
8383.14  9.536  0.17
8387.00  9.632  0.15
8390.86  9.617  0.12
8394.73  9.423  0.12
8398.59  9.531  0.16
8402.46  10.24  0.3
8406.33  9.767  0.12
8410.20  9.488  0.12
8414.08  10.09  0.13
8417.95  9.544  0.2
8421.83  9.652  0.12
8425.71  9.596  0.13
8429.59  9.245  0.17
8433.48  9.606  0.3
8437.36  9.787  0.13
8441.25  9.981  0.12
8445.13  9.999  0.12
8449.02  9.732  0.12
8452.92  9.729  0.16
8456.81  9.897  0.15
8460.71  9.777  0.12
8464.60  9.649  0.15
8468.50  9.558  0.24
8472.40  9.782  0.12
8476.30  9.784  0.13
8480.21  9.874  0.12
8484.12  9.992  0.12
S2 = 9.874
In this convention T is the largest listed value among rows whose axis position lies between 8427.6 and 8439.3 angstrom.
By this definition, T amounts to 9.787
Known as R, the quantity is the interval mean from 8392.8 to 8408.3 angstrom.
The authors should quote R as 9.74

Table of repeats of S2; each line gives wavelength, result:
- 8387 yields 9.632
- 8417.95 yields 9.544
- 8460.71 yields 9.777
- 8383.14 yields 9.536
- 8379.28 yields 9.548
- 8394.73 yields 9.423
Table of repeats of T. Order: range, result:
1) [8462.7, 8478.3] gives 9.784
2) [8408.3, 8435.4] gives 10.09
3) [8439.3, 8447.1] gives 9.999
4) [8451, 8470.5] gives 9.897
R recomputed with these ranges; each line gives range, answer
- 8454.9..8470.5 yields 9.72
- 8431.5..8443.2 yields 9.79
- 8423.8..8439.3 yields 9.56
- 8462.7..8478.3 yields 9.69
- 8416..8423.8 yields 9.6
